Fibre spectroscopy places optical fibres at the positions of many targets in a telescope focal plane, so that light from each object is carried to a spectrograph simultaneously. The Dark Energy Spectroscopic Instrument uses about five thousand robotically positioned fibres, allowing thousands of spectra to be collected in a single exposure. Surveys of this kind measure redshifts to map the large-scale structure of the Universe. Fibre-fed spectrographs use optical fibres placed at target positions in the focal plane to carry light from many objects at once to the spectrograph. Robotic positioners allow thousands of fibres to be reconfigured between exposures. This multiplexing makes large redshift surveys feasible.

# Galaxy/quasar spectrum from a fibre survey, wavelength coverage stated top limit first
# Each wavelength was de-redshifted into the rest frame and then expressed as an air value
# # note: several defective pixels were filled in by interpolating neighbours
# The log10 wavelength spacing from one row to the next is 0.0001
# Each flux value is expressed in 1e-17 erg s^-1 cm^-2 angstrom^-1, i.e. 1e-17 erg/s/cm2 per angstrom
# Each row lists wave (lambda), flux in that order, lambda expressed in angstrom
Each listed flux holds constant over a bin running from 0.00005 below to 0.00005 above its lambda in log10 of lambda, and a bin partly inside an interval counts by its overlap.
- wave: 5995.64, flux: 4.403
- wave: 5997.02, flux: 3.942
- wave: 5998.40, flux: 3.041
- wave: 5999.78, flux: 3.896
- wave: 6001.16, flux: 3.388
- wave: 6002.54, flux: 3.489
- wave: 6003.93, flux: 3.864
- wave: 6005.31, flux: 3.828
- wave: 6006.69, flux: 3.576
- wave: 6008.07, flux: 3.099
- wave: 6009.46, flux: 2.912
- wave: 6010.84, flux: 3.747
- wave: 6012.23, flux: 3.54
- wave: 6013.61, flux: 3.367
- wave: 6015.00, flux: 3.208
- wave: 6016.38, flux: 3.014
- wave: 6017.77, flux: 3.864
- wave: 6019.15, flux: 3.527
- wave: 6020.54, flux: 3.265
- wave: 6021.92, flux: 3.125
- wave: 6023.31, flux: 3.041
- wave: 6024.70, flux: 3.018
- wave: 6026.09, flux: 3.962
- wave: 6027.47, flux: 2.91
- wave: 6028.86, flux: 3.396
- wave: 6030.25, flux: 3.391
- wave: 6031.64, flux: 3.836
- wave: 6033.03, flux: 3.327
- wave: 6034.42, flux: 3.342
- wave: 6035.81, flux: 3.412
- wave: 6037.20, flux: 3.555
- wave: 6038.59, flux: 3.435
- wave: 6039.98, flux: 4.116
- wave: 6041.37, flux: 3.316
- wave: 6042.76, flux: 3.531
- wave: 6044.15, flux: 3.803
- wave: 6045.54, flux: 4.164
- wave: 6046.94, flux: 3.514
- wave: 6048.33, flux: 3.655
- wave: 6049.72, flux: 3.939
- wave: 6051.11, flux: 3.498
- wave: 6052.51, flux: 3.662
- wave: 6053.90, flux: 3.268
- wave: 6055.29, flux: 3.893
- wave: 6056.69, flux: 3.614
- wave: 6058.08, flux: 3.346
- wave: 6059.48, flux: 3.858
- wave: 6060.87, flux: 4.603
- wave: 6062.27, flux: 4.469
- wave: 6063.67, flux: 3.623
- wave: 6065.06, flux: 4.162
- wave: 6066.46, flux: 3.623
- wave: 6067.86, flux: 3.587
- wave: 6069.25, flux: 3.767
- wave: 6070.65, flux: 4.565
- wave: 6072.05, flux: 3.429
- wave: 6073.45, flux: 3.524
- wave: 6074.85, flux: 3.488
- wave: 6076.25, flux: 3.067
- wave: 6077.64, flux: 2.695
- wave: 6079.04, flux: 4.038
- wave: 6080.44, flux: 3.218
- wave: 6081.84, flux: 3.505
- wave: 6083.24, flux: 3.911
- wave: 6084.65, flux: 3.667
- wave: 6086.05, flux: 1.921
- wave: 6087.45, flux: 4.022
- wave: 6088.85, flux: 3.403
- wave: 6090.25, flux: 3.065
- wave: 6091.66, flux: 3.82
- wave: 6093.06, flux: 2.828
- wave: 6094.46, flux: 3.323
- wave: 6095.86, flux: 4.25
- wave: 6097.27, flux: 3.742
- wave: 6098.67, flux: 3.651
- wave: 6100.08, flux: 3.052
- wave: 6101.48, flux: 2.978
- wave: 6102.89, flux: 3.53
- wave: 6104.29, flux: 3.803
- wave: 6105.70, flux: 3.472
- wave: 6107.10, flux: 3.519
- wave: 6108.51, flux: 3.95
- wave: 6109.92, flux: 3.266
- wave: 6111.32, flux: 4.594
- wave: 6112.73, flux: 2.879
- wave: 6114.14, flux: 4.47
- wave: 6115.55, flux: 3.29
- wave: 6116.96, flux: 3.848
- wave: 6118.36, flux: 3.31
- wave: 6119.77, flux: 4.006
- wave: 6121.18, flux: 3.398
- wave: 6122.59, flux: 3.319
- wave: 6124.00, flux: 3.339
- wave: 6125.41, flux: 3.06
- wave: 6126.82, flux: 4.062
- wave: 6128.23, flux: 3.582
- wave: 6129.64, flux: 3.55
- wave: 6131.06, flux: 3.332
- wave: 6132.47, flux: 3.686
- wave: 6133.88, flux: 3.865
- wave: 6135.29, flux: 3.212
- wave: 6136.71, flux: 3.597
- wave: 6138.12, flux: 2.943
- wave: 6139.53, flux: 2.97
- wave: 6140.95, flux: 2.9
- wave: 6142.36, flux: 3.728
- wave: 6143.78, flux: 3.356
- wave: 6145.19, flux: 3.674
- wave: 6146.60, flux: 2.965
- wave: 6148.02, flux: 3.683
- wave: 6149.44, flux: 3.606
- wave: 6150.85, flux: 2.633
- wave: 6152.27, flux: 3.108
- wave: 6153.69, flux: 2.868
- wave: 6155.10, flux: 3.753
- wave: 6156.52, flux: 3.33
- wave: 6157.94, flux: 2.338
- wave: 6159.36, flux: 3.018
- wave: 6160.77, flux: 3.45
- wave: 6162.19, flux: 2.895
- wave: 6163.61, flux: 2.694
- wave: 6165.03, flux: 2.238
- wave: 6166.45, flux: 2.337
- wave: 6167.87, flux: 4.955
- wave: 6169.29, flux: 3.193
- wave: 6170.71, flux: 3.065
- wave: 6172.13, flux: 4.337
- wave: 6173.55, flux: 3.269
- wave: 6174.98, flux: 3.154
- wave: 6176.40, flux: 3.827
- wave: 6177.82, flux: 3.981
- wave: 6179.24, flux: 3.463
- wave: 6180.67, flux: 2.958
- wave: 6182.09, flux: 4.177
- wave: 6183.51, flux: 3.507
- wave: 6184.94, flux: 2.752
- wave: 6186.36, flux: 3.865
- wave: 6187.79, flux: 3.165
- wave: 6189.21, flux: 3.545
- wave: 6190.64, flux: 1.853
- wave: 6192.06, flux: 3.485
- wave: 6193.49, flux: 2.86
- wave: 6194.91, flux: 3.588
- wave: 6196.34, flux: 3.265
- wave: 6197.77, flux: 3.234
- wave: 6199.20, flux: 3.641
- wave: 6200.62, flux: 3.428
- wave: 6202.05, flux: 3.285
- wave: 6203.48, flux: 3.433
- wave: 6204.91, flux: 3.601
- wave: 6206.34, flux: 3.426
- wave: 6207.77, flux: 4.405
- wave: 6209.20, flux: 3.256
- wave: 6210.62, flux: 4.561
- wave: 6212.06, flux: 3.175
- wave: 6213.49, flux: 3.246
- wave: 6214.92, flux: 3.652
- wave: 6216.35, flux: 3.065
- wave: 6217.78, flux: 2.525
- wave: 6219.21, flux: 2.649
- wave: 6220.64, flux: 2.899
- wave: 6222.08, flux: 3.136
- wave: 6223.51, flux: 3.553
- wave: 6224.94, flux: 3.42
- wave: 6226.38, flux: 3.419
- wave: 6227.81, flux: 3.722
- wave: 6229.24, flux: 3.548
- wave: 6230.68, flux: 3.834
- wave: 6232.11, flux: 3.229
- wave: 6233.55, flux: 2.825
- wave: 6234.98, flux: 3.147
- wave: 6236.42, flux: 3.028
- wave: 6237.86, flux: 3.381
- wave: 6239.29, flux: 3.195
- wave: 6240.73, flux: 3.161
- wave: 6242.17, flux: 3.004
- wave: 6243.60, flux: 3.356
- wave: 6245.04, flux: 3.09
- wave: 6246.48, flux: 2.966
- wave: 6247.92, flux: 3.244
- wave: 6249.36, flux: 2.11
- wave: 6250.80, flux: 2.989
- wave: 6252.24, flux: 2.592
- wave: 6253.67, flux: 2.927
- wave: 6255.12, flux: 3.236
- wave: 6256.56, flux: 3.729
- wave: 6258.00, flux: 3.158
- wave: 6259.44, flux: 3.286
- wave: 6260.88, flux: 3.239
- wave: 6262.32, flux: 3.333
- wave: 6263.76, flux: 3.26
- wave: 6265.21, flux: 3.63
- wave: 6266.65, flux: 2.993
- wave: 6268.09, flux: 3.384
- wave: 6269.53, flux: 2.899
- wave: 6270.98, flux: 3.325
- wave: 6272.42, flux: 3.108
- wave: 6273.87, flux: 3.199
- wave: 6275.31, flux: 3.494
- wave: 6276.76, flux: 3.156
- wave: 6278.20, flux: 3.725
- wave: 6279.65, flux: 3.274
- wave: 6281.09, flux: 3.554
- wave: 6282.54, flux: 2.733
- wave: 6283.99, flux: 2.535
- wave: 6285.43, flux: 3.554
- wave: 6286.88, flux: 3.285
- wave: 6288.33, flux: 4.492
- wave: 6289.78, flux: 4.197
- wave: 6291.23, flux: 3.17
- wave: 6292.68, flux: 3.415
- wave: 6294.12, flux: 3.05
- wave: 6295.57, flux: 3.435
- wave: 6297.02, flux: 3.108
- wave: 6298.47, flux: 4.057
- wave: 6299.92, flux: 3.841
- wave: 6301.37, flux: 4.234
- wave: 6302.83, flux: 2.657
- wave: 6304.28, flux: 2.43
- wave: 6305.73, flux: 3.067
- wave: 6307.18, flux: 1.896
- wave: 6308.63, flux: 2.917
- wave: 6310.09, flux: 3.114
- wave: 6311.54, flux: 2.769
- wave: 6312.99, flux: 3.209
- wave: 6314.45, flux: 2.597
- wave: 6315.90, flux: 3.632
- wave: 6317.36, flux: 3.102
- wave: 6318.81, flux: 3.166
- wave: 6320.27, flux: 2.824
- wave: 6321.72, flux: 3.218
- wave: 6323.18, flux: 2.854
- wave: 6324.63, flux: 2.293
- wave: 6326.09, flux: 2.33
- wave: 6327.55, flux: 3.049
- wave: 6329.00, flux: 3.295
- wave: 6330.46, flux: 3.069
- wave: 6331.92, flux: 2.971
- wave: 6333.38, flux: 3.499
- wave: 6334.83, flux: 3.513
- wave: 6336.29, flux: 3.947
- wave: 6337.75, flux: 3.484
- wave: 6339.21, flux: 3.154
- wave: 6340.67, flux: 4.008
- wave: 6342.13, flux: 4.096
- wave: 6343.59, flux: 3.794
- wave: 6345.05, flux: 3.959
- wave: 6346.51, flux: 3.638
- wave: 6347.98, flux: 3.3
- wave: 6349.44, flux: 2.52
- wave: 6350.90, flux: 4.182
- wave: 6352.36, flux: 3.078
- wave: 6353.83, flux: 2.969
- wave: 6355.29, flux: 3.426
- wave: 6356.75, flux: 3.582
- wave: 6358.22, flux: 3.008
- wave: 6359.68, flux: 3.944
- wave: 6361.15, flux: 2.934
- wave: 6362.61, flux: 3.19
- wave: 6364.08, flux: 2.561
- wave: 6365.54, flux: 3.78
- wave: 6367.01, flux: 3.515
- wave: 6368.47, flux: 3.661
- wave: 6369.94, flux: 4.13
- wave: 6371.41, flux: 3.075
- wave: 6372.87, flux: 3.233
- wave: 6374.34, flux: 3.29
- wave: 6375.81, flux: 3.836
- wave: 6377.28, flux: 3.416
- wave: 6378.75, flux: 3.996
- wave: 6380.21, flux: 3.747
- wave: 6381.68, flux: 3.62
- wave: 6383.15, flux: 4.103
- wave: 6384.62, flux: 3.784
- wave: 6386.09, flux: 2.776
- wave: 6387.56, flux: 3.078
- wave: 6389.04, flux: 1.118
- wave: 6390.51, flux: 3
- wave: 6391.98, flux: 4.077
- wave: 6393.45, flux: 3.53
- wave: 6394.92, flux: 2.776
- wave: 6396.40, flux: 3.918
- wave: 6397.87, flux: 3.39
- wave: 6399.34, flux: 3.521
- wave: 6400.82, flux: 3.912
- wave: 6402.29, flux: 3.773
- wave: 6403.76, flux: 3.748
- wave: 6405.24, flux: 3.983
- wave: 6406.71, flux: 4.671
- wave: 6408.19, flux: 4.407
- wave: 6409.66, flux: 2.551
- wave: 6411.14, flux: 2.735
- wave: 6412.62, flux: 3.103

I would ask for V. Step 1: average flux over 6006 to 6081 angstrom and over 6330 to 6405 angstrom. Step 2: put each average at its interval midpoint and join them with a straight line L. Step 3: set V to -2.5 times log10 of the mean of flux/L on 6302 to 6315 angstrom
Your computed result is 0.25 mag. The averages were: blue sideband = 3.56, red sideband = 3.45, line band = 2.75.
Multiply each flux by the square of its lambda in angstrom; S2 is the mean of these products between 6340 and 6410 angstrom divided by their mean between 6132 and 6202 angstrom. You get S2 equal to 1.1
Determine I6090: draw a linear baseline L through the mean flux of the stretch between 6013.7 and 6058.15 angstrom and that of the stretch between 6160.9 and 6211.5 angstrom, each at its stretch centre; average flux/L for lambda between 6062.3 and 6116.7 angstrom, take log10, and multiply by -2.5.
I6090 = -0.030 mag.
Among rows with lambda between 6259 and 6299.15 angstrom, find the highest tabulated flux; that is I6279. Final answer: 4.492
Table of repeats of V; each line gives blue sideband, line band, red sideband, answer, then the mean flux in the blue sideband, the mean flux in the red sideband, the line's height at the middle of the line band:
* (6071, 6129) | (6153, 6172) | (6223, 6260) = 0.080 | 3.5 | 3.2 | 3.37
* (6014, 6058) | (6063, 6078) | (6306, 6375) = -0.044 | 3.5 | 3.25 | 3.47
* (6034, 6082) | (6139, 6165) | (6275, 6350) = 0.123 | 3.67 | 3.26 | 3.52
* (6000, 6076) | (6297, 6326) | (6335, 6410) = 0.161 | 3.58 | 3.5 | 3.51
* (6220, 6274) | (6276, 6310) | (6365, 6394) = -0.004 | 3.2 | 3.44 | 3.28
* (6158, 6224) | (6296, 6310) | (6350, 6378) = 0.079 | 3.32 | 3.41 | 3.37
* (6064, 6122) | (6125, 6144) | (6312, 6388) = 0.030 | 3.55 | 3.35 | 3.52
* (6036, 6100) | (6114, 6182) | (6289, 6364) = 0.044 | 3.62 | 3.25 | 3.5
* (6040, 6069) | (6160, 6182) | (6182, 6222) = 0.023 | 3.77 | 3.32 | 3.42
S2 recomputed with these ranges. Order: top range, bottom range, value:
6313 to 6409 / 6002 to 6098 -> 1.06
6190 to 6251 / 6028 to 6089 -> 0.95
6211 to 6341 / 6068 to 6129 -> 0.96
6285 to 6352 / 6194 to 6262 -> 1.03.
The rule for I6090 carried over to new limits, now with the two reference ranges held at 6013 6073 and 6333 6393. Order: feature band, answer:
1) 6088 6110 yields 0.03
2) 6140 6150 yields 0.05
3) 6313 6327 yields 0.19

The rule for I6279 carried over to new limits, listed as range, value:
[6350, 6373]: 4.182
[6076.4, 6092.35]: 4.038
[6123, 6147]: 4.062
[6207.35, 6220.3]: 4.561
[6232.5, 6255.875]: 3.381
